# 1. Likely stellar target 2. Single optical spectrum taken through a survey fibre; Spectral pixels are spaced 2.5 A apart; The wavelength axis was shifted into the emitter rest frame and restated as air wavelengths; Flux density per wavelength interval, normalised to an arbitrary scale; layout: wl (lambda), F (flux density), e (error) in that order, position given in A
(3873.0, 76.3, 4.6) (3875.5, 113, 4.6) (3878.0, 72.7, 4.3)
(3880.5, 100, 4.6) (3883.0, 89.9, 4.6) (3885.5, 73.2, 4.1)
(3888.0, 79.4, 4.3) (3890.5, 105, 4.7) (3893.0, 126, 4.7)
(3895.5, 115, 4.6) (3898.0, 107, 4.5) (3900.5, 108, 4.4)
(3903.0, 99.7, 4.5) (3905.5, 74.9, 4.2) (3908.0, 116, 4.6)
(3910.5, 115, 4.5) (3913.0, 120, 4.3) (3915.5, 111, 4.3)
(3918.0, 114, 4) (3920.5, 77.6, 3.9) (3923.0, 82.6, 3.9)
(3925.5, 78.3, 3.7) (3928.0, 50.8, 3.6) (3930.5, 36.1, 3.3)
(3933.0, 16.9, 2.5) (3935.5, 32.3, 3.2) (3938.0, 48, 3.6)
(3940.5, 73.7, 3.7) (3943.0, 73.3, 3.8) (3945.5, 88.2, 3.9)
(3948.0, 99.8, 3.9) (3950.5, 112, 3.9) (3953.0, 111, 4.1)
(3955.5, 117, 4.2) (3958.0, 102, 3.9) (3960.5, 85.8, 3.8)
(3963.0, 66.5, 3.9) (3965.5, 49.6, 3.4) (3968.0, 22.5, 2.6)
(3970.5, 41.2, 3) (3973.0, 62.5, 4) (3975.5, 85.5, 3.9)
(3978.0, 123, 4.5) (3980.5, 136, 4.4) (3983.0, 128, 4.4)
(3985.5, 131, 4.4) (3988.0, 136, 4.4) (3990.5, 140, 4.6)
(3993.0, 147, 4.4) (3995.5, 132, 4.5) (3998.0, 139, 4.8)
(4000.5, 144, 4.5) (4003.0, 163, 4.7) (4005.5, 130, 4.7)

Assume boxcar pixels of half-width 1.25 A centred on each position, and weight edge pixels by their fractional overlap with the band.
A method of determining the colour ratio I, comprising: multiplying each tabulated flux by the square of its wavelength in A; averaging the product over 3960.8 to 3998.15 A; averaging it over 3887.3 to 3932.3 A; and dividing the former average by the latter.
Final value 1.1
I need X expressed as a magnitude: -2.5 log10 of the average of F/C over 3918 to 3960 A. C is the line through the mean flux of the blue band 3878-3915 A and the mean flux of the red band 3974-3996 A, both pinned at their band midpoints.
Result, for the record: 0.44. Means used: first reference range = 101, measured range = 76.3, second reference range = 128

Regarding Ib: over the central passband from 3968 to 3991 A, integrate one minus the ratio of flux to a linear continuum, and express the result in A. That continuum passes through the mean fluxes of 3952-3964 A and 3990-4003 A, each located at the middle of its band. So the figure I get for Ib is 3.9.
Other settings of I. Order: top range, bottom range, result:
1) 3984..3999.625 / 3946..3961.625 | 1.35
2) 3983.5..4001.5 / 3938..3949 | 1.78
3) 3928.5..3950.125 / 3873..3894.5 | 0.66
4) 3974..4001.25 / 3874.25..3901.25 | 1.39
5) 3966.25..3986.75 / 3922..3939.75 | 1.87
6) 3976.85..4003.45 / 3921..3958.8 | 1.89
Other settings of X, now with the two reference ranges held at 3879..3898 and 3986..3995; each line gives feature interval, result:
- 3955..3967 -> 0.49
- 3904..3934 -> 0.30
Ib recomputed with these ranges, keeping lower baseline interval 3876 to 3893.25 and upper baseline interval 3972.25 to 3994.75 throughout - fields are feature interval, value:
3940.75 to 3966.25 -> 5.0 A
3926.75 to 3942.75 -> 9.3 A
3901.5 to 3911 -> -0.2 A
